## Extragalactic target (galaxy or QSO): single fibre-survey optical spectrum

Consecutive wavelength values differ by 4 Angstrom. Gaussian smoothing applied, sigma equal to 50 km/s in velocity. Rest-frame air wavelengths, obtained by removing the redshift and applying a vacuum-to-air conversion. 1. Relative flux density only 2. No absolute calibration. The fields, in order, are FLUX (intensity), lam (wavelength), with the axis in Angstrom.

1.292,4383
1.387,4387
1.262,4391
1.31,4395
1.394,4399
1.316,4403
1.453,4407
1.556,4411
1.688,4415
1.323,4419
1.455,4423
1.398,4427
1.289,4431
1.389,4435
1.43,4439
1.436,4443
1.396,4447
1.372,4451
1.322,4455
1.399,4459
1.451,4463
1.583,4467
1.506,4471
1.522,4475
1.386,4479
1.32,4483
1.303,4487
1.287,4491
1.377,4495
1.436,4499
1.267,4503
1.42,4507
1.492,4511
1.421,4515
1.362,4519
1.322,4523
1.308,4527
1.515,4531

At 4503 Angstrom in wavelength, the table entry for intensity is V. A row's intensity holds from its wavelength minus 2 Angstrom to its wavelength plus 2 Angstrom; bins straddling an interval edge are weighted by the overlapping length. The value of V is 1.267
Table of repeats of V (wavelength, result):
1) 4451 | 1.372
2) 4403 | 1.316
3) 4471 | 1.506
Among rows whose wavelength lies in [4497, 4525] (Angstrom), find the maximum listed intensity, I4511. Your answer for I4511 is 1.492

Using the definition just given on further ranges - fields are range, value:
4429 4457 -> 1.436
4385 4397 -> 1.387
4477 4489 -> 1.386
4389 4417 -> 1.688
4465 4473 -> 1.583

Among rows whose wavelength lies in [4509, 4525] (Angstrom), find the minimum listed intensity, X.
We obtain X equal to 1.322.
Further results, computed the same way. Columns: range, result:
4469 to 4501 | 1.287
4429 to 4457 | 1.289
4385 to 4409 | 1.262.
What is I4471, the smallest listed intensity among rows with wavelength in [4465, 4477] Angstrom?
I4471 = 1.506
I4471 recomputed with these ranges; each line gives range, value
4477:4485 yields 1.32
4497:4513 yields 1.267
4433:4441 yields 1.389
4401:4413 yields 1.316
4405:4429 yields 1.323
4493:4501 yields 1.377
